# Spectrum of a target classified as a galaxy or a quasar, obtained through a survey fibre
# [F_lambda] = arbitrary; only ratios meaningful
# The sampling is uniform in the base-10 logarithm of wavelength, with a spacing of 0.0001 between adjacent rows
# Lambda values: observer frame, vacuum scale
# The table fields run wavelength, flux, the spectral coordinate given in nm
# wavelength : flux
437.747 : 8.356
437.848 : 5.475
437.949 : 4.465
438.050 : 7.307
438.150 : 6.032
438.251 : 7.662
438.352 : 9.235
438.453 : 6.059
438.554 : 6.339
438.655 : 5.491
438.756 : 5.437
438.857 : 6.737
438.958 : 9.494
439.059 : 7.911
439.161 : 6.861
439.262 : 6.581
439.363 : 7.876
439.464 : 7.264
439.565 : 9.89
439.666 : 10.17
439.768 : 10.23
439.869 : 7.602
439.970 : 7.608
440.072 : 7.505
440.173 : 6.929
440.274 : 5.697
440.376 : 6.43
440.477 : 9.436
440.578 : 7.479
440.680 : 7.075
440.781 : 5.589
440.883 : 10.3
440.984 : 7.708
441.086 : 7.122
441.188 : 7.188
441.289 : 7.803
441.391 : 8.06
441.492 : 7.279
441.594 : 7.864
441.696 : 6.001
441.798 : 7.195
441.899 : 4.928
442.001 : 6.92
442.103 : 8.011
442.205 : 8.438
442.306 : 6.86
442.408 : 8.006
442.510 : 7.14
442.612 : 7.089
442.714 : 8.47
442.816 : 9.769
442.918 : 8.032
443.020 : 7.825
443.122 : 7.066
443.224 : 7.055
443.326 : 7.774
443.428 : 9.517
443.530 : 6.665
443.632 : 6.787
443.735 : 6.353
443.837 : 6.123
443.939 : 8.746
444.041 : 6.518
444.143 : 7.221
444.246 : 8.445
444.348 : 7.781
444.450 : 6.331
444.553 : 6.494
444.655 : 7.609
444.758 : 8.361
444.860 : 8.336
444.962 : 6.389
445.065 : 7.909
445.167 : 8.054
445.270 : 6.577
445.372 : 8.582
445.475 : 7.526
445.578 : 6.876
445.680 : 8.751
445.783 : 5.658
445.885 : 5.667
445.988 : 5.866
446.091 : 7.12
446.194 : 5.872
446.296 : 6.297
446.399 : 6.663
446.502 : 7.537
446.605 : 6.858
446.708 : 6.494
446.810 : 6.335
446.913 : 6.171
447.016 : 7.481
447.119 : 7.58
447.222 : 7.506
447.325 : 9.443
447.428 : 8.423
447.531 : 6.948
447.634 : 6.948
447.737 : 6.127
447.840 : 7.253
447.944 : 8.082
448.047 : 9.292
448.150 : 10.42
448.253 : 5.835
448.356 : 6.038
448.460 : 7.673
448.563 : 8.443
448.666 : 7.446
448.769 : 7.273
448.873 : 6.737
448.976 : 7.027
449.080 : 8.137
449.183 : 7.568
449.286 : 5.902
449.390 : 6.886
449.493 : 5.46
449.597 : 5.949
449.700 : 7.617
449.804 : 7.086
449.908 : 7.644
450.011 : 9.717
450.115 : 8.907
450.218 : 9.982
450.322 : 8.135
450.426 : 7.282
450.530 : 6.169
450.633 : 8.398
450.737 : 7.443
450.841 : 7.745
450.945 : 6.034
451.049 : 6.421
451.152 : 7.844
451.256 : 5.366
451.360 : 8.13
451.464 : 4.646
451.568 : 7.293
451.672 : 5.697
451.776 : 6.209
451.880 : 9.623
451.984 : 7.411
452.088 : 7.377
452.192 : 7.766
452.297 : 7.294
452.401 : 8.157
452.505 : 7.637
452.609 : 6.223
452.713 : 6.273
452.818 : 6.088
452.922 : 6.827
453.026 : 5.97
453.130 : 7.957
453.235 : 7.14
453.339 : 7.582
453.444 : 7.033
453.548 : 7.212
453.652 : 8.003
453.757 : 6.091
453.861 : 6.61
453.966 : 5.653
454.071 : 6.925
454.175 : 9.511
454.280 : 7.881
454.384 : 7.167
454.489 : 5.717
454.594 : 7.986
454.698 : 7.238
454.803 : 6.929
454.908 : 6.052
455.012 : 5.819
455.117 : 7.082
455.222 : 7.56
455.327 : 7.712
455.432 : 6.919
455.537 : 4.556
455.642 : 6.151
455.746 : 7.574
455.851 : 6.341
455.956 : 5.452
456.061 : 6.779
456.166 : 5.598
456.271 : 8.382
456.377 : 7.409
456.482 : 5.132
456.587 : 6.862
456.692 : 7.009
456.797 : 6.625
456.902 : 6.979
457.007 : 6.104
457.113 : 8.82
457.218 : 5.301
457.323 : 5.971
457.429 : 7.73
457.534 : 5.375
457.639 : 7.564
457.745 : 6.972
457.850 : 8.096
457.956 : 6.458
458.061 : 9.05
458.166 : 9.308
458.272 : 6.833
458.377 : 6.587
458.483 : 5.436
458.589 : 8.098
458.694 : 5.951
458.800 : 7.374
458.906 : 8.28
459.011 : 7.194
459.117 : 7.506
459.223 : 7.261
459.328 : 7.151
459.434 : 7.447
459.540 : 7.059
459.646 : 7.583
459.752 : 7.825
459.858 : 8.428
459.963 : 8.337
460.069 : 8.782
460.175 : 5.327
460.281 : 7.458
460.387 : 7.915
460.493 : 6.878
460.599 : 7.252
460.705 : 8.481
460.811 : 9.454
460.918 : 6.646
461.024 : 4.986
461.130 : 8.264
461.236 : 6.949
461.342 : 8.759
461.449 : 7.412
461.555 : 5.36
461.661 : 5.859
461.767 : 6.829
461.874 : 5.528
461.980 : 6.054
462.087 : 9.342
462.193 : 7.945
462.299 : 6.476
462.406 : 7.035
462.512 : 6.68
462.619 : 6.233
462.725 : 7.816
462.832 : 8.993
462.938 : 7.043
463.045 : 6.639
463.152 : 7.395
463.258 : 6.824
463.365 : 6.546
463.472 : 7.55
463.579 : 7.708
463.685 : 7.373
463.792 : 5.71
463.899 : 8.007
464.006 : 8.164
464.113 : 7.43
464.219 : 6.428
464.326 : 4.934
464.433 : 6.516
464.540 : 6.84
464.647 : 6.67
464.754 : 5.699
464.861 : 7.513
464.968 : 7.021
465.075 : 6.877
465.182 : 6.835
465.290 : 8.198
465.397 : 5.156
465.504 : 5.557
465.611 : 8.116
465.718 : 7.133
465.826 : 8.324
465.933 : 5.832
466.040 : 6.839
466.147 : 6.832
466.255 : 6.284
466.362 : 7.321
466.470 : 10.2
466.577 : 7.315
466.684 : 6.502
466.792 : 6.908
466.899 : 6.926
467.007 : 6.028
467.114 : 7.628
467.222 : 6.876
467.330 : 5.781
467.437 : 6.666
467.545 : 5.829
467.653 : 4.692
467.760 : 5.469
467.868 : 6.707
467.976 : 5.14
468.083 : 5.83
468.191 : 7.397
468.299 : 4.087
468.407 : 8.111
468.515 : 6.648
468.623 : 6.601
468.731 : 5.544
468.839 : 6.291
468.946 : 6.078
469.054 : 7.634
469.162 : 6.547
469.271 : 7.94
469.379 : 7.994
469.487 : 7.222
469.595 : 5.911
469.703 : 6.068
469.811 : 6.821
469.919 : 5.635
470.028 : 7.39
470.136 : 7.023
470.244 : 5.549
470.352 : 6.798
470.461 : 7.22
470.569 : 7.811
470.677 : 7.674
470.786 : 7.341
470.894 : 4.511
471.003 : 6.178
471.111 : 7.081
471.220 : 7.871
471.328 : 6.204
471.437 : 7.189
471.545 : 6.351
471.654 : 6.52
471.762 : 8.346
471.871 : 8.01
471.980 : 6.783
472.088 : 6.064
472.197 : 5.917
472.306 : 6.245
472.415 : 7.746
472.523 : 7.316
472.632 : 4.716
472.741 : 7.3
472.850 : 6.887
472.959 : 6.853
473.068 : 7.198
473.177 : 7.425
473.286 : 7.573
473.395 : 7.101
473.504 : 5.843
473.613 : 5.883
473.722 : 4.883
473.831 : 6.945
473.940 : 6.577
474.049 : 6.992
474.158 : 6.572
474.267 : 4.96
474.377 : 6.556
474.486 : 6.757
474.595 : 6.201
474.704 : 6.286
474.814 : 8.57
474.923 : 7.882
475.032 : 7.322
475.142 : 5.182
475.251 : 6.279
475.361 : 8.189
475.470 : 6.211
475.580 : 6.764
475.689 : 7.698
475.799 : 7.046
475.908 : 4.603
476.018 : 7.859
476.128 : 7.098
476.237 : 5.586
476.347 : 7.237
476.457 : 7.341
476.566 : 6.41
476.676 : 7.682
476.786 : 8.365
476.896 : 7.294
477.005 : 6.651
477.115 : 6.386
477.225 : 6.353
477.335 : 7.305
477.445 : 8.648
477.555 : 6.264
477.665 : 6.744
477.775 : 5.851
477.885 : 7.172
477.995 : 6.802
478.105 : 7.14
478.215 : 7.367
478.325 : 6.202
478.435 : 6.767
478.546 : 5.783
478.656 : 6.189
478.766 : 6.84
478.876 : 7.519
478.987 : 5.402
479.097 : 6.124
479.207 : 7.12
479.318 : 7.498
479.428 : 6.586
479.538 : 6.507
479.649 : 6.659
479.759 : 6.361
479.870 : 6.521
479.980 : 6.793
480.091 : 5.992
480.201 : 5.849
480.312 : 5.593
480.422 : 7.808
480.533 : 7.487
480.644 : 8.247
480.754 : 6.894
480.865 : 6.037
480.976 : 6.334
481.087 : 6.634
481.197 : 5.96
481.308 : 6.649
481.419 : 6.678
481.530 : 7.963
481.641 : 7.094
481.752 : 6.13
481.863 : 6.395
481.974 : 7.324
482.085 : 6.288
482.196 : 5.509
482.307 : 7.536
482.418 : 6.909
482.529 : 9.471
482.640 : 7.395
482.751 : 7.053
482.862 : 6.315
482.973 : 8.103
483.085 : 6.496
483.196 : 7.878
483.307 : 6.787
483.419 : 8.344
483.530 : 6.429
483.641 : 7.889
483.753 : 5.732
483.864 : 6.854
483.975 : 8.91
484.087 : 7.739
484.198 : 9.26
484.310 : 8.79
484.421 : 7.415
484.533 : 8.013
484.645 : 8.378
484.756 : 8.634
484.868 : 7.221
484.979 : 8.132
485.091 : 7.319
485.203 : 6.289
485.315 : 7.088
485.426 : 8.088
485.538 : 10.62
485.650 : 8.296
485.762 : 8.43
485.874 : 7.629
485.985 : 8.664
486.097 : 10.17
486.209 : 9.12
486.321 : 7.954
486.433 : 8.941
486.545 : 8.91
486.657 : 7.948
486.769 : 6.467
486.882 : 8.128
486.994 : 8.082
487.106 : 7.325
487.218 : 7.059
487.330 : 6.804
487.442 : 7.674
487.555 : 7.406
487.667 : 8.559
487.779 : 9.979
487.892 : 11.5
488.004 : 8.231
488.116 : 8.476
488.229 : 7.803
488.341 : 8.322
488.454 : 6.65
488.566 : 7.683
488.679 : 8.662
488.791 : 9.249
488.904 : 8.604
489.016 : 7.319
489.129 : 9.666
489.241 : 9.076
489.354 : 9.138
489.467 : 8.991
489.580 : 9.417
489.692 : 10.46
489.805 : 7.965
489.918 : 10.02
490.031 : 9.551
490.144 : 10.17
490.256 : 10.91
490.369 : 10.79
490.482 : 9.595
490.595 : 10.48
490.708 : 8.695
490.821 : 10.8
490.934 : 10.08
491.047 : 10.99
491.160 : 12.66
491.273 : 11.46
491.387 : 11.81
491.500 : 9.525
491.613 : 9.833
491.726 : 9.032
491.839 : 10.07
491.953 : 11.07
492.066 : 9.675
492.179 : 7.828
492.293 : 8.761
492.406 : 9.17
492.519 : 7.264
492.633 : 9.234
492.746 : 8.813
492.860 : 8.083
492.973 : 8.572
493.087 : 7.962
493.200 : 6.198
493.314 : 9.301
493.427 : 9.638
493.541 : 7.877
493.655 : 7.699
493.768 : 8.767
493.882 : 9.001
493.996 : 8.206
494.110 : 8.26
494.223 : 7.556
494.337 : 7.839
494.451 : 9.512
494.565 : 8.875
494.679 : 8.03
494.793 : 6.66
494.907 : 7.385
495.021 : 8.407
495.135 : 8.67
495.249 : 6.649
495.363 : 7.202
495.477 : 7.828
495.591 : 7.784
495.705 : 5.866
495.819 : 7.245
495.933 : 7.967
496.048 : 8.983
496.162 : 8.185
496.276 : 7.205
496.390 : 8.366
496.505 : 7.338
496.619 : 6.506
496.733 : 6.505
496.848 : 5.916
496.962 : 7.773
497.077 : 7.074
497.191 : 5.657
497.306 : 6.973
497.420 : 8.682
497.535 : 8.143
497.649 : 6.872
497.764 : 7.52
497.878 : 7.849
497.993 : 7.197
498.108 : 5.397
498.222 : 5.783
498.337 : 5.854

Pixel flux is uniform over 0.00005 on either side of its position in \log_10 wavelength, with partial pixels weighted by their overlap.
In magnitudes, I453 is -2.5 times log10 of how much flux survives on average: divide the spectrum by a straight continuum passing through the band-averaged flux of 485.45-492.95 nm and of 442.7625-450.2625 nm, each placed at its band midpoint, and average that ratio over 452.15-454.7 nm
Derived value 0.08 mag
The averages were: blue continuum 7.38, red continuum 9.05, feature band 7.11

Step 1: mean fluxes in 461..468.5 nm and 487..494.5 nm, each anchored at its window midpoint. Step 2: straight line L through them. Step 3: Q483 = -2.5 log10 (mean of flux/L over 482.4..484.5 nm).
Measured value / 0.11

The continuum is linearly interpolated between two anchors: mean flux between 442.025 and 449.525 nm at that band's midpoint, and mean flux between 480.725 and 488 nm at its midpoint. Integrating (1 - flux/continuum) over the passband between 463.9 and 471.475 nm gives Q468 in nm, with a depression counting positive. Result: 0.82 nm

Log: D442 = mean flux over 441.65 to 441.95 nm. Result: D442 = 6.05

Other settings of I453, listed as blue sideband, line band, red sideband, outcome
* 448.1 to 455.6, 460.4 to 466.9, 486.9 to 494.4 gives 0.10 mag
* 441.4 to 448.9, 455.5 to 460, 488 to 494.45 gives 0.12 mag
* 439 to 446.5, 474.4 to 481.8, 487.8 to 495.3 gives 0.25 mag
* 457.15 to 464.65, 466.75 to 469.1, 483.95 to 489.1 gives 0.18 mag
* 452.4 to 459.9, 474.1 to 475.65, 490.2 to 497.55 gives 0.16 mag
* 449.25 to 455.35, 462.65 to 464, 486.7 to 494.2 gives 0.05 mag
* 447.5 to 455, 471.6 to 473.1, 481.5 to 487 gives 0.11 mag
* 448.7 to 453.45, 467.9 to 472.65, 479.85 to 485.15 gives 0.08 mag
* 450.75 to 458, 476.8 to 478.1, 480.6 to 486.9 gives 0.08 mag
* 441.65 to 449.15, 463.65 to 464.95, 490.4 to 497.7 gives 0.15 mag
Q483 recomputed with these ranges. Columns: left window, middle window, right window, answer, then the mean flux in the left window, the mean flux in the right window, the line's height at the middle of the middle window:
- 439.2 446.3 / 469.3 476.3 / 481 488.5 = 0.139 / 7.46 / 7.73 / 7.65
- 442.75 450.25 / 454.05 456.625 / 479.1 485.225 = 0.075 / 7.38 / 7.13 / 7.32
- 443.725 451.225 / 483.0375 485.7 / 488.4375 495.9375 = 0.110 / 7.31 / 8.88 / 8.61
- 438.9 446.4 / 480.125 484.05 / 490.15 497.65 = 0.184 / 7.47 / 8.53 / 8.29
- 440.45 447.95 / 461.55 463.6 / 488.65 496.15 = 0.134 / 7.34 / 8.92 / 7.94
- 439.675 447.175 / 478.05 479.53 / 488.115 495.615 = 0.266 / 7.34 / 8.93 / 8.5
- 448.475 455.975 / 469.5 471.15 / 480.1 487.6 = 0.112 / 7.11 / 7.5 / 7.33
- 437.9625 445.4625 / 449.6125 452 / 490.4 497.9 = 0.034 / 7.47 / 8.42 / 7.64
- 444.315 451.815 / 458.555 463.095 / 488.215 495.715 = 0.061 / 7.23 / 8.91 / 7.72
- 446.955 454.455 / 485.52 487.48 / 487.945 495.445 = 0.069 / 7.31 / 8.94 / 8.73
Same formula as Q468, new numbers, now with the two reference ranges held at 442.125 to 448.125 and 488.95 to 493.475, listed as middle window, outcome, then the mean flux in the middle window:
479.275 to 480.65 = 0.35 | 6.7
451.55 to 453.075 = 0.13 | 7.05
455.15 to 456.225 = 0.19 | 6.49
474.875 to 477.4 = 0.54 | 6.91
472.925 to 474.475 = 0.39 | 6.53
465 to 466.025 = 0.18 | 6.89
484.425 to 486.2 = 0.20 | 8.2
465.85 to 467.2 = 0.21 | 7.08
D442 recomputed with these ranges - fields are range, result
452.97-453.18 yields 6.97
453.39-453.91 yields 7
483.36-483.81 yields 7.09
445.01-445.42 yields 7.76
